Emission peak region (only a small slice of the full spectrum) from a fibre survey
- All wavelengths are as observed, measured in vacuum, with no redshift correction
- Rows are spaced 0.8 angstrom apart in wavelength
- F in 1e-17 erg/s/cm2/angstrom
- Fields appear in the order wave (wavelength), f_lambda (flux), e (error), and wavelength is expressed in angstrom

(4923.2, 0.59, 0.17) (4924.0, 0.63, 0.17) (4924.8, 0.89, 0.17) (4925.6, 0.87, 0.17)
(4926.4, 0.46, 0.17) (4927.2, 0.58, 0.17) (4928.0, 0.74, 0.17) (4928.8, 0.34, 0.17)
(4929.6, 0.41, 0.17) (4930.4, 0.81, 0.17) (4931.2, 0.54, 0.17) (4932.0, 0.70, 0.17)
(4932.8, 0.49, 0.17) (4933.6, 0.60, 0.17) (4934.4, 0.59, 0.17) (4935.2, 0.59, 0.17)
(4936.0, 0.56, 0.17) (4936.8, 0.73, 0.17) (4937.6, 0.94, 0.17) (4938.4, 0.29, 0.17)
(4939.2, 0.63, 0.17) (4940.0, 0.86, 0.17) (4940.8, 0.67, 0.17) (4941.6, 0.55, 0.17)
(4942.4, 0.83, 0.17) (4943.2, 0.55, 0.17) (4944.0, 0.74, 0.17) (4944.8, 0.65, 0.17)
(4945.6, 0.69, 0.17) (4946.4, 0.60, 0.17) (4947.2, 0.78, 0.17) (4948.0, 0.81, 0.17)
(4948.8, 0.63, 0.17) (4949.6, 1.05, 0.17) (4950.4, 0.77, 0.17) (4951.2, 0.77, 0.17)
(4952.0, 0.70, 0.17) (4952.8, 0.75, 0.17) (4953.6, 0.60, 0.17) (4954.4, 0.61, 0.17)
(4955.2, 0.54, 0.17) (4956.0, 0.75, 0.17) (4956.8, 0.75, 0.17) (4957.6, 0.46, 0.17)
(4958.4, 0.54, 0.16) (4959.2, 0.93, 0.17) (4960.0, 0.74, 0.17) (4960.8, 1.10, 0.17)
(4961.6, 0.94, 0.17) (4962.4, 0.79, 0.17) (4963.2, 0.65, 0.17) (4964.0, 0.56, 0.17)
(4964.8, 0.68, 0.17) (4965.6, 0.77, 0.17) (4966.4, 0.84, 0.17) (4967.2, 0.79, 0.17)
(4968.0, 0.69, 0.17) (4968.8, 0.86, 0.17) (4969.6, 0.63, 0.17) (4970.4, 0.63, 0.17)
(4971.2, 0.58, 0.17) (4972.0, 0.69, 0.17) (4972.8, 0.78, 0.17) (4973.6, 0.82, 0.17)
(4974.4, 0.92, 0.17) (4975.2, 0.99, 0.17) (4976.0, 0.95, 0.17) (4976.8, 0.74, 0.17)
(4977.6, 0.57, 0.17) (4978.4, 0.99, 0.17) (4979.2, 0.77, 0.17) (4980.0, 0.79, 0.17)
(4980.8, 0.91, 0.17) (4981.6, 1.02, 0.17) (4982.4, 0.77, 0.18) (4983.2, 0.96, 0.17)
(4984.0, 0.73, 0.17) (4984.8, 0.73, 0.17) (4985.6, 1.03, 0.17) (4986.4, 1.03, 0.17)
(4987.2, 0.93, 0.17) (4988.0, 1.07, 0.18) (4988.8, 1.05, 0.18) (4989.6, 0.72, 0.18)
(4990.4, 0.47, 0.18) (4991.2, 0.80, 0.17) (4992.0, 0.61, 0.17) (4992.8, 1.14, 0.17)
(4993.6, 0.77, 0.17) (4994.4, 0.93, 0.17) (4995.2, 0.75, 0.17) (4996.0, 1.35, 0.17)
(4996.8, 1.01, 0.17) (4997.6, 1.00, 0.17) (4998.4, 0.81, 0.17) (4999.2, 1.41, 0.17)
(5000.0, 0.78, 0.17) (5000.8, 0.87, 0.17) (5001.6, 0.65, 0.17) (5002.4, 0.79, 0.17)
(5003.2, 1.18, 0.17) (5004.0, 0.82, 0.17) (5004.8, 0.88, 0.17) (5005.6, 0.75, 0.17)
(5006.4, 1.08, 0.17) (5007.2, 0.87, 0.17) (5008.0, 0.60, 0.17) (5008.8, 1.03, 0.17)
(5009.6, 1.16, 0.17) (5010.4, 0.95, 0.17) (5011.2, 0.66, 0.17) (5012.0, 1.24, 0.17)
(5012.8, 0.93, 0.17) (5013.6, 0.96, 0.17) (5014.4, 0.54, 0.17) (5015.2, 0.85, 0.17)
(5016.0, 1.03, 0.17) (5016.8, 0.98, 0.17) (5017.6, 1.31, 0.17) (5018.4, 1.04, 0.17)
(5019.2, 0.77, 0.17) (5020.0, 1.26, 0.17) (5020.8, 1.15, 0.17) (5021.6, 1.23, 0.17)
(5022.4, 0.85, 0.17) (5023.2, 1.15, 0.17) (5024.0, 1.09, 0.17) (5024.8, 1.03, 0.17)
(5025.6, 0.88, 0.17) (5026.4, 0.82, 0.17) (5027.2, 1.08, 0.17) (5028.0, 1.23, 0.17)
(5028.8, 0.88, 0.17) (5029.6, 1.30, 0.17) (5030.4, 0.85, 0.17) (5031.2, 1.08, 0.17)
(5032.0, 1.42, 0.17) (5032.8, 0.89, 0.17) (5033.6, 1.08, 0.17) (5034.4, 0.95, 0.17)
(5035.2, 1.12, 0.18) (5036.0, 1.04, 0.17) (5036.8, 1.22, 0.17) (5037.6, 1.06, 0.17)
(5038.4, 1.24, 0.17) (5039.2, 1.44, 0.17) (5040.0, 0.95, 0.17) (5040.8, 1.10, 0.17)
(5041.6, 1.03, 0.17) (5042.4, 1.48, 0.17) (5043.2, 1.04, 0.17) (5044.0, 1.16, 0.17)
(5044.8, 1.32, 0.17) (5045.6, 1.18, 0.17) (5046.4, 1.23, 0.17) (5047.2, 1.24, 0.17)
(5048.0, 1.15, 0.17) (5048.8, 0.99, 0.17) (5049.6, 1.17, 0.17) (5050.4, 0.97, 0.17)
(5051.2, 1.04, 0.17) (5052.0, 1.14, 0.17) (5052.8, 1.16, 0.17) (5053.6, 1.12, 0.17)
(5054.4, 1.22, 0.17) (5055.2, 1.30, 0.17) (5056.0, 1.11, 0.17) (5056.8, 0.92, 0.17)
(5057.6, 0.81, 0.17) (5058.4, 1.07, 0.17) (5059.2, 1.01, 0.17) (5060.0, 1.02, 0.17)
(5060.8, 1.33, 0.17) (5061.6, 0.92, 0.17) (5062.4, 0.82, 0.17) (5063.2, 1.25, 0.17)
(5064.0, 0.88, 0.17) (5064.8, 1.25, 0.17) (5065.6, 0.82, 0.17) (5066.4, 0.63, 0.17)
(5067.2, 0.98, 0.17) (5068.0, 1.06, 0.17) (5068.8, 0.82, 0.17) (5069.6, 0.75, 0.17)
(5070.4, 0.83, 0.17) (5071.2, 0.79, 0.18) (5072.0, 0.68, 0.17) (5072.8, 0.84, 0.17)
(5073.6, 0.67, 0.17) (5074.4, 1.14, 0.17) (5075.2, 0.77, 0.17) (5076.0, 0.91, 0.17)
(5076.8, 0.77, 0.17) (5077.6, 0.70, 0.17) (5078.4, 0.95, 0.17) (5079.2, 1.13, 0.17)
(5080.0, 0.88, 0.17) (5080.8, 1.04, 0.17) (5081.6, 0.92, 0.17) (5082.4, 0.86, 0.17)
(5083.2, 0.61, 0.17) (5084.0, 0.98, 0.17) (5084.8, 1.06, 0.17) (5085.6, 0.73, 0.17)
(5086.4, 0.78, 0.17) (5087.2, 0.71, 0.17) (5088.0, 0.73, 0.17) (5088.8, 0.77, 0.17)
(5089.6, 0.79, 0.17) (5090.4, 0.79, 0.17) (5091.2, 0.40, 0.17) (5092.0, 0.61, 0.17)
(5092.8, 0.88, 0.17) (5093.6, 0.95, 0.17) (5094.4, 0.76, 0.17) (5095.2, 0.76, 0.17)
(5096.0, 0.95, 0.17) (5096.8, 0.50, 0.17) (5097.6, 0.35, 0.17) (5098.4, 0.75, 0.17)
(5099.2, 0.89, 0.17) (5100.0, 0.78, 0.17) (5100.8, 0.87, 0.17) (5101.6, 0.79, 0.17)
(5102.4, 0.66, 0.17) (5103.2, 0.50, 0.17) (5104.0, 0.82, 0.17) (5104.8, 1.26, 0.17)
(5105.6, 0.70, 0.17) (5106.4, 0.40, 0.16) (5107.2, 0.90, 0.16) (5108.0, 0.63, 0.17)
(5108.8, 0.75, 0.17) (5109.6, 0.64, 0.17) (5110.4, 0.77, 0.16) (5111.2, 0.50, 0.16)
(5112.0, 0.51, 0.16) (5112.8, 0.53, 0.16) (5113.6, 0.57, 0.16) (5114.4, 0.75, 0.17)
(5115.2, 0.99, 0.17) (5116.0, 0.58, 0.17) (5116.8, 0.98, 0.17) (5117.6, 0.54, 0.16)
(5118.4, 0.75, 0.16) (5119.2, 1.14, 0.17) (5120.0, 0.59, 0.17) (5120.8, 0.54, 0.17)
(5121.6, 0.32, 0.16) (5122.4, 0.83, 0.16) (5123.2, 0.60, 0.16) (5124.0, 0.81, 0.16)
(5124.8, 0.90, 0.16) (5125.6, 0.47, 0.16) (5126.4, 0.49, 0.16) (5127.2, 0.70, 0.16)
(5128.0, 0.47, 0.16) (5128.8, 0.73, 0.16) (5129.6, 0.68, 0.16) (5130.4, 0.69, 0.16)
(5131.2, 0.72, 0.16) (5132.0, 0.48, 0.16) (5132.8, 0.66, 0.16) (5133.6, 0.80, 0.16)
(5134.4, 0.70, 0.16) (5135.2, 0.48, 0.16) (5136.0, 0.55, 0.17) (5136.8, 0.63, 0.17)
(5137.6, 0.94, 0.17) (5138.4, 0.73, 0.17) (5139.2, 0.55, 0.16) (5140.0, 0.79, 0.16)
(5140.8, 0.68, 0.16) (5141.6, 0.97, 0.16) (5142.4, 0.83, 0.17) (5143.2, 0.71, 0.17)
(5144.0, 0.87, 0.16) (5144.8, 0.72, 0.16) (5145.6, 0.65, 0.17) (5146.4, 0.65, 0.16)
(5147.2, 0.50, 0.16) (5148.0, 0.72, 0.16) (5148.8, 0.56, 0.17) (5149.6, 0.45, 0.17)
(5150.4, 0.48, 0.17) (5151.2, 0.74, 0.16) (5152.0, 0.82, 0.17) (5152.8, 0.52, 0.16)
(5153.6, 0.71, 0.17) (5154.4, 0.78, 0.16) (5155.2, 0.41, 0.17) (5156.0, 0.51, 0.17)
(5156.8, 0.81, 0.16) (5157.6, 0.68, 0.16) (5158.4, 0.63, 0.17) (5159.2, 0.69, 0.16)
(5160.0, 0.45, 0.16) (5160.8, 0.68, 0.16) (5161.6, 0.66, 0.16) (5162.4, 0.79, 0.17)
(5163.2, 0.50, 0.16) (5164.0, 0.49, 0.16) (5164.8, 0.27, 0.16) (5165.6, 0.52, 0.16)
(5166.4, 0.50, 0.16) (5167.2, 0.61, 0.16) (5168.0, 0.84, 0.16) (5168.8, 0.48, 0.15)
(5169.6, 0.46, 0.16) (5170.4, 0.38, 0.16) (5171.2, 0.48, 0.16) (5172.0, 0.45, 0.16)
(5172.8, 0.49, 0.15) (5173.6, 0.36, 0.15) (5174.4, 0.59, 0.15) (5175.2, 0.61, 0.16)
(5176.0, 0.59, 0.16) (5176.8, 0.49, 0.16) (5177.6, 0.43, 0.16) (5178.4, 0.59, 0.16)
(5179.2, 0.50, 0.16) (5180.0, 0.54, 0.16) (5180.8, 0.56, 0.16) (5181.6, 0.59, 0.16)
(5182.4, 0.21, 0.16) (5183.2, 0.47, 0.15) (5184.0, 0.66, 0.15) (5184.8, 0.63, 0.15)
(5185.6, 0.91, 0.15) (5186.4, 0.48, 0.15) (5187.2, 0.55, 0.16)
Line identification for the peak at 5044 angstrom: C III] 1909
